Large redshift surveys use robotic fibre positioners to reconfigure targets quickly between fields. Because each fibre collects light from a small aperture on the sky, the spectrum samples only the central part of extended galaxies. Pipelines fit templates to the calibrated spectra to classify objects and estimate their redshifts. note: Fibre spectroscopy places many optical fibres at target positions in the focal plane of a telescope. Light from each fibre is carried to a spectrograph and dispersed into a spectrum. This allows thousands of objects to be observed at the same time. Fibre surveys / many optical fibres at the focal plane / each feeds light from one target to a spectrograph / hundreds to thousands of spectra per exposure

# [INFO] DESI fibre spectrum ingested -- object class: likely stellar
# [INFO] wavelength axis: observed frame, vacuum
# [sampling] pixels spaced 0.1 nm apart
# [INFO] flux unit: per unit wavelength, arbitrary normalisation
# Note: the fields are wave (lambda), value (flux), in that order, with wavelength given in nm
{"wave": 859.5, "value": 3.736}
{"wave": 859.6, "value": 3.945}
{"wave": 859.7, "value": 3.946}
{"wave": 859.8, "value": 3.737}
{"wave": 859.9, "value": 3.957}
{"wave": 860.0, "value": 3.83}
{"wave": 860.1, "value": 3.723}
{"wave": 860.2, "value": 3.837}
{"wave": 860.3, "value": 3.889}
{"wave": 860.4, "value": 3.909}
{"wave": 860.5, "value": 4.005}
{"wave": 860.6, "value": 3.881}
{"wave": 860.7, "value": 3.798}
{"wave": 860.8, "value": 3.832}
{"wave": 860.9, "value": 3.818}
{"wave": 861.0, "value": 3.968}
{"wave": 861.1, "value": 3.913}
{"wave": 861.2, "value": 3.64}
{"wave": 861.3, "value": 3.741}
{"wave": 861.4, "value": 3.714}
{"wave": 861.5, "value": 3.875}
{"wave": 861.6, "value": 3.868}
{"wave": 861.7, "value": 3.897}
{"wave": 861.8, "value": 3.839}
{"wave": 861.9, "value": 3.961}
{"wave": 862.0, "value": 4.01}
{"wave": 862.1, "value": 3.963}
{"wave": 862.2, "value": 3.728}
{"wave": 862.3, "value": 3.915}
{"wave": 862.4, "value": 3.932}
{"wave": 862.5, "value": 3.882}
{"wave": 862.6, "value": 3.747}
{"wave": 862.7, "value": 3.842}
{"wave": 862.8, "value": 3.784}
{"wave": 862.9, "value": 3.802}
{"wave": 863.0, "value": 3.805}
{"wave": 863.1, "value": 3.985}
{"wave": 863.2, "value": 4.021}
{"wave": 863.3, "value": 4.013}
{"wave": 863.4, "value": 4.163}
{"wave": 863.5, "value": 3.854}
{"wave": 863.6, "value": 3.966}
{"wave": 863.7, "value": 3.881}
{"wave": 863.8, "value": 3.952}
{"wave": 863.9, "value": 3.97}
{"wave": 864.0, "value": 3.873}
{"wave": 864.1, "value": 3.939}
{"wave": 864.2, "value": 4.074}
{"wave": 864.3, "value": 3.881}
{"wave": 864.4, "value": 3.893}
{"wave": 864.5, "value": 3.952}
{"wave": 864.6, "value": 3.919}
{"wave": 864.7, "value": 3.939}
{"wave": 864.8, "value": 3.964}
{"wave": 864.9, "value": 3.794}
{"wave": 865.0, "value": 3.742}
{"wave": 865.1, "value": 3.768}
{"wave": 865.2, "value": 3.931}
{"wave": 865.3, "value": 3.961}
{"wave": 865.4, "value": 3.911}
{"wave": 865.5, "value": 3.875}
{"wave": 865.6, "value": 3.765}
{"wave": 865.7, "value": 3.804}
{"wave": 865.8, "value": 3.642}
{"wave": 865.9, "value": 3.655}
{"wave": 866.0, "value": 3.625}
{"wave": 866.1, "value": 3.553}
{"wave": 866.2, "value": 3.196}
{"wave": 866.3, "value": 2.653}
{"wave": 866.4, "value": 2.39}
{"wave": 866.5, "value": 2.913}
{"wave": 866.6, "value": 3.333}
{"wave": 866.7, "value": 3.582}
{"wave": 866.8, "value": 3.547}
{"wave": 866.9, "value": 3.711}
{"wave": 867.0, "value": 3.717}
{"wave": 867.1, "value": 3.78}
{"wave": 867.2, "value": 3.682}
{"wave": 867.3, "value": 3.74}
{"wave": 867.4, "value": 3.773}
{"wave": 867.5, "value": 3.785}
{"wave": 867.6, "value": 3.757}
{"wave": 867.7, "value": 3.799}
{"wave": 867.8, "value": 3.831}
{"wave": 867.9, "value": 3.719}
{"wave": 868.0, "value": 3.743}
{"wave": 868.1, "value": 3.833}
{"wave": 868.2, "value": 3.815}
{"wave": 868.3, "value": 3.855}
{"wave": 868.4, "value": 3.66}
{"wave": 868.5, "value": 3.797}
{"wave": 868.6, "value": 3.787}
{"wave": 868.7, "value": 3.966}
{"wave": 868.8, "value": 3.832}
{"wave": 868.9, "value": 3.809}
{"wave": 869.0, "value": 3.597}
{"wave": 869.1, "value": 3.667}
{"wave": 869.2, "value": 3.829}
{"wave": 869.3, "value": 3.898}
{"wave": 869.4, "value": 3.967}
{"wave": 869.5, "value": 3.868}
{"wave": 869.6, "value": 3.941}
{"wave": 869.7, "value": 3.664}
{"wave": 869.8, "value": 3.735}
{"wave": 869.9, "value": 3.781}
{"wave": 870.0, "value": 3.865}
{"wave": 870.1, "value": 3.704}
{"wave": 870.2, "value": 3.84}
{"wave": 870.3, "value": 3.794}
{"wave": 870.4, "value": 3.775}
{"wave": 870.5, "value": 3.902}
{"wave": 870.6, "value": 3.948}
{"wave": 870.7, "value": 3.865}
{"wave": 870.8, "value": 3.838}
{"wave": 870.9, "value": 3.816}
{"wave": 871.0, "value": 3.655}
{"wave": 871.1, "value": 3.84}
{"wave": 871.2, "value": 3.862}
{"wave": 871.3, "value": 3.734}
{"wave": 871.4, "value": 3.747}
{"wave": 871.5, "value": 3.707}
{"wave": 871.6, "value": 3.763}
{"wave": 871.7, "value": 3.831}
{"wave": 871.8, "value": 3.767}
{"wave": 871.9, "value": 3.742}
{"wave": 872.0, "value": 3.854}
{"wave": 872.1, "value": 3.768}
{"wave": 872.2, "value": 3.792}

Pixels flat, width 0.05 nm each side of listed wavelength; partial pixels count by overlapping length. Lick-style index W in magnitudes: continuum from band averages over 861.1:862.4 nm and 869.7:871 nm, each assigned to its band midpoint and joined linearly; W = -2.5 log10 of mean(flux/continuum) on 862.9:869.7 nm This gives 0.02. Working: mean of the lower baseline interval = 3.85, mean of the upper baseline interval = 3.81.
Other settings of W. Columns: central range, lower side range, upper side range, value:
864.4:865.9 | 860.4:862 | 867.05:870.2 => -0.008 mag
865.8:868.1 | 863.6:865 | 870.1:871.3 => 0.102 mag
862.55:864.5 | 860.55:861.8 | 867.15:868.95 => -0.029 mag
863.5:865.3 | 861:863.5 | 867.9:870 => -0.015 mag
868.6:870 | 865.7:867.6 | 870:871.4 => -0.034 mag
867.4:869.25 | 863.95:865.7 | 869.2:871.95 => 0.017 mag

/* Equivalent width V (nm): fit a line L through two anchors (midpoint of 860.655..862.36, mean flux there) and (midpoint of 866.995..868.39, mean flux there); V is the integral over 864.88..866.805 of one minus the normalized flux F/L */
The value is 0.14 nm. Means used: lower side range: 3.85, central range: 3.53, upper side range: 3.77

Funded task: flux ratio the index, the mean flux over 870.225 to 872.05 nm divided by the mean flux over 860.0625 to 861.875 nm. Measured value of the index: 0.99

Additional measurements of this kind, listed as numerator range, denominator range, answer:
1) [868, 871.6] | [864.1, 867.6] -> 1.04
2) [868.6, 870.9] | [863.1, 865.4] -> 0.97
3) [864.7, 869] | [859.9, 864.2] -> 0.94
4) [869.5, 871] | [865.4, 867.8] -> 1.08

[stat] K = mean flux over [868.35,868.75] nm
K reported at 3.8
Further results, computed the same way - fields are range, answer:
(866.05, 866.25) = 3.37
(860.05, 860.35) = 3.82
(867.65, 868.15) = 3.79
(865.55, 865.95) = 3.72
